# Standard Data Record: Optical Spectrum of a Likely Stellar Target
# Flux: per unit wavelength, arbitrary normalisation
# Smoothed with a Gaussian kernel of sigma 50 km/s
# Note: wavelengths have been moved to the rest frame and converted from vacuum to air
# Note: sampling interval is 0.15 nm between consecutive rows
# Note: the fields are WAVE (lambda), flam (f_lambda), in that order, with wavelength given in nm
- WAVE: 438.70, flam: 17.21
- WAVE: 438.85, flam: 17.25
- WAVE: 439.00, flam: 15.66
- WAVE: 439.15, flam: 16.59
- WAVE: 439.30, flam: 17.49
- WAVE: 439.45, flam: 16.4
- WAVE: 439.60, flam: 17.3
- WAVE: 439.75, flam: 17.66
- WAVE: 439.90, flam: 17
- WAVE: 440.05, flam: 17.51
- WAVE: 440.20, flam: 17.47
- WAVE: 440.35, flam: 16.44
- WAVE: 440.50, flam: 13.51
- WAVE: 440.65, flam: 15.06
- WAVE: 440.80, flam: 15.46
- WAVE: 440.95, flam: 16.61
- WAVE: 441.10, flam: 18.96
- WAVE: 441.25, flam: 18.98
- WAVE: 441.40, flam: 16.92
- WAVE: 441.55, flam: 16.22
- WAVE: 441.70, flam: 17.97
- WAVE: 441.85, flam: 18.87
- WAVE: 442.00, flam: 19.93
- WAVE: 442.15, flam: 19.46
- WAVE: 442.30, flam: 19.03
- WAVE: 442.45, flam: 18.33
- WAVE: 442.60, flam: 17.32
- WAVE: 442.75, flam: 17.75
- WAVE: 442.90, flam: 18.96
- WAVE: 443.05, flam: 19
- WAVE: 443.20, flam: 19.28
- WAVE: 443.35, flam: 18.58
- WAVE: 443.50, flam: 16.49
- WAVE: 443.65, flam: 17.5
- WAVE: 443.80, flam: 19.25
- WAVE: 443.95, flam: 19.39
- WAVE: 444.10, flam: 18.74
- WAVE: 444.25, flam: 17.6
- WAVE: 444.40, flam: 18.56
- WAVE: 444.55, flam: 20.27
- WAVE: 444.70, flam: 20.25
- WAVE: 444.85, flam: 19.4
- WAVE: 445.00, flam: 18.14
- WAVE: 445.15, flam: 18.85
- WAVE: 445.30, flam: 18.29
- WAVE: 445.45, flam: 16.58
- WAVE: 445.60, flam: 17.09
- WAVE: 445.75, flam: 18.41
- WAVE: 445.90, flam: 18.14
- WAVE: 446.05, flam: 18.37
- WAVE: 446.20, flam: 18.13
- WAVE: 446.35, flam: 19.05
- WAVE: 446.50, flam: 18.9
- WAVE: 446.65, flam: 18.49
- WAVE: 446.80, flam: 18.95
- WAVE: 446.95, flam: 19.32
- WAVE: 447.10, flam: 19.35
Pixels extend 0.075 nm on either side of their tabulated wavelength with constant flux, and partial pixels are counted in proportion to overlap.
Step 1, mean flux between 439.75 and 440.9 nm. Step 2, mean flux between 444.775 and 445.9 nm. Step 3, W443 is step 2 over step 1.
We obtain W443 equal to 1.12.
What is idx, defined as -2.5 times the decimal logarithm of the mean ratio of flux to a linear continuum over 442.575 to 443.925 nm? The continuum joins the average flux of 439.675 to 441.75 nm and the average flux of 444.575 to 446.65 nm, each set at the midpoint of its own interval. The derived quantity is -0.04 mag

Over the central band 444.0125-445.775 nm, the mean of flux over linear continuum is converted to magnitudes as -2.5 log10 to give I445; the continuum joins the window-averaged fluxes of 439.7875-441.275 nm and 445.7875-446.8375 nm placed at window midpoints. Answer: -0.026 mag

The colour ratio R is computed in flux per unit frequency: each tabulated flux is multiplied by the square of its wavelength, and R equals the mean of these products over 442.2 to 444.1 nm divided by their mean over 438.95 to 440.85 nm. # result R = 1.14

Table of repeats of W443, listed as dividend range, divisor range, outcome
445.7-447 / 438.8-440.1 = 1.10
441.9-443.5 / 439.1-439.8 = 1.09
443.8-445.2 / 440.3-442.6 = 1.09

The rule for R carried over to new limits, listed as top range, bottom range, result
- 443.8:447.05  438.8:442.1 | 1.12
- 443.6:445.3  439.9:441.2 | 1.17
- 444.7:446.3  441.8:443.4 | 0.98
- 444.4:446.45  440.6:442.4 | 1.06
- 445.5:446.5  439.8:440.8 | 1.16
